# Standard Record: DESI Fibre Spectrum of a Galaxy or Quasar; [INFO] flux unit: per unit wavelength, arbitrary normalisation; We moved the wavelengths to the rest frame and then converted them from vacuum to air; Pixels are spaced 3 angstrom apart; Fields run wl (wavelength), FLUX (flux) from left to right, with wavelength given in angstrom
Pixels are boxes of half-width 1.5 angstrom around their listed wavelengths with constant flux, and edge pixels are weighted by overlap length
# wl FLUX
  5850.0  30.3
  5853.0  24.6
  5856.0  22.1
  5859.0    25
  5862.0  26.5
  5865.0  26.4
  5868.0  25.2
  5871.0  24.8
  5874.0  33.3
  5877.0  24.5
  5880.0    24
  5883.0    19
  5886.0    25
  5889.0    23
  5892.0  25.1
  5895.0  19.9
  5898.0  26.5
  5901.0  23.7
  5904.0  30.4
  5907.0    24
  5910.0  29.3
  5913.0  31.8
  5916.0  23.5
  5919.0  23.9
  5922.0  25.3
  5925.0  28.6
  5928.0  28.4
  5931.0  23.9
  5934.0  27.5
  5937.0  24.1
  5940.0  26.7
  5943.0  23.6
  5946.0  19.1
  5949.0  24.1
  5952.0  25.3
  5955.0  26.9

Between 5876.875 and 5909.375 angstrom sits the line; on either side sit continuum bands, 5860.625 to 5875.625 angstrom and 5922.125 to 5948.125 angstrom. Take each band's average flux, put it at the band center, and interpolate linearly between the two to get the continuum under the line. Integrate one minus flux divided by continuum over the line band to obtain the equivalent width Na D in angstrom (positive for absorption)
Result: 2.74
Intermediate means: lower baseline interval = 27.2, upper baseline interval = 25.2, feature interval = 24.2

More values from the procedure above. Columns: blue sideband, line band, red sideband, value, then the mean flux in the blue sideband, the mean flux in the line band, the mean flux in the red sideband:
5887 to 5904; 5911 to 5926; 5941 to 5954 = -1.8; 24.3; 26.6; 23.3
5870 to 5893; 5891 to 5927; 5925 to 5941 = -0.6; 24.8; 26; 26.3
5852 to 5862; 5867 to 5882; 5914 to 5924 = -1.1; 24.3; 26.2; 24.8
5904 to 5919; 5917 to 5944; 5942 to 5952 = -1.2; 27.1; 25.8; 22.7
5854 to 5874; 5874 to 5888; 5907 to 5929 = 1.0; 25.6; 24.2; 27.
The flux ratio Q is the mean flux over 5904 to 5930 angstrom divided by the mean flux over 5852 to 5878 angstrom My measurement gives 1.04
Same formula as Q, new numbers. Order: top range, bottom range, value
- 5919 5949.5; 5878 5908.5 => 1.04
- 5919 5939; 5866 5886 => 1.04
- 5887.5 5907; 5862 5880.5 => 0.93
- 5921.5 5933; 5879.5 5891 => 1.17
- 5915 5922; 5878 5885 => 1.10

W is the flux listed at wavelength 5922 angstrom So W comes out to 25.3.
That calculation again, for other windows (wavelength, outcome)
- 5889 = 23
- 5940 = 26.7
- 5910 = 29.3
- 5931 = 23.9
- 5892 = 25.1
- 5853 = 24.6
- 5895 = 19.9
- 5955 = 26.9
